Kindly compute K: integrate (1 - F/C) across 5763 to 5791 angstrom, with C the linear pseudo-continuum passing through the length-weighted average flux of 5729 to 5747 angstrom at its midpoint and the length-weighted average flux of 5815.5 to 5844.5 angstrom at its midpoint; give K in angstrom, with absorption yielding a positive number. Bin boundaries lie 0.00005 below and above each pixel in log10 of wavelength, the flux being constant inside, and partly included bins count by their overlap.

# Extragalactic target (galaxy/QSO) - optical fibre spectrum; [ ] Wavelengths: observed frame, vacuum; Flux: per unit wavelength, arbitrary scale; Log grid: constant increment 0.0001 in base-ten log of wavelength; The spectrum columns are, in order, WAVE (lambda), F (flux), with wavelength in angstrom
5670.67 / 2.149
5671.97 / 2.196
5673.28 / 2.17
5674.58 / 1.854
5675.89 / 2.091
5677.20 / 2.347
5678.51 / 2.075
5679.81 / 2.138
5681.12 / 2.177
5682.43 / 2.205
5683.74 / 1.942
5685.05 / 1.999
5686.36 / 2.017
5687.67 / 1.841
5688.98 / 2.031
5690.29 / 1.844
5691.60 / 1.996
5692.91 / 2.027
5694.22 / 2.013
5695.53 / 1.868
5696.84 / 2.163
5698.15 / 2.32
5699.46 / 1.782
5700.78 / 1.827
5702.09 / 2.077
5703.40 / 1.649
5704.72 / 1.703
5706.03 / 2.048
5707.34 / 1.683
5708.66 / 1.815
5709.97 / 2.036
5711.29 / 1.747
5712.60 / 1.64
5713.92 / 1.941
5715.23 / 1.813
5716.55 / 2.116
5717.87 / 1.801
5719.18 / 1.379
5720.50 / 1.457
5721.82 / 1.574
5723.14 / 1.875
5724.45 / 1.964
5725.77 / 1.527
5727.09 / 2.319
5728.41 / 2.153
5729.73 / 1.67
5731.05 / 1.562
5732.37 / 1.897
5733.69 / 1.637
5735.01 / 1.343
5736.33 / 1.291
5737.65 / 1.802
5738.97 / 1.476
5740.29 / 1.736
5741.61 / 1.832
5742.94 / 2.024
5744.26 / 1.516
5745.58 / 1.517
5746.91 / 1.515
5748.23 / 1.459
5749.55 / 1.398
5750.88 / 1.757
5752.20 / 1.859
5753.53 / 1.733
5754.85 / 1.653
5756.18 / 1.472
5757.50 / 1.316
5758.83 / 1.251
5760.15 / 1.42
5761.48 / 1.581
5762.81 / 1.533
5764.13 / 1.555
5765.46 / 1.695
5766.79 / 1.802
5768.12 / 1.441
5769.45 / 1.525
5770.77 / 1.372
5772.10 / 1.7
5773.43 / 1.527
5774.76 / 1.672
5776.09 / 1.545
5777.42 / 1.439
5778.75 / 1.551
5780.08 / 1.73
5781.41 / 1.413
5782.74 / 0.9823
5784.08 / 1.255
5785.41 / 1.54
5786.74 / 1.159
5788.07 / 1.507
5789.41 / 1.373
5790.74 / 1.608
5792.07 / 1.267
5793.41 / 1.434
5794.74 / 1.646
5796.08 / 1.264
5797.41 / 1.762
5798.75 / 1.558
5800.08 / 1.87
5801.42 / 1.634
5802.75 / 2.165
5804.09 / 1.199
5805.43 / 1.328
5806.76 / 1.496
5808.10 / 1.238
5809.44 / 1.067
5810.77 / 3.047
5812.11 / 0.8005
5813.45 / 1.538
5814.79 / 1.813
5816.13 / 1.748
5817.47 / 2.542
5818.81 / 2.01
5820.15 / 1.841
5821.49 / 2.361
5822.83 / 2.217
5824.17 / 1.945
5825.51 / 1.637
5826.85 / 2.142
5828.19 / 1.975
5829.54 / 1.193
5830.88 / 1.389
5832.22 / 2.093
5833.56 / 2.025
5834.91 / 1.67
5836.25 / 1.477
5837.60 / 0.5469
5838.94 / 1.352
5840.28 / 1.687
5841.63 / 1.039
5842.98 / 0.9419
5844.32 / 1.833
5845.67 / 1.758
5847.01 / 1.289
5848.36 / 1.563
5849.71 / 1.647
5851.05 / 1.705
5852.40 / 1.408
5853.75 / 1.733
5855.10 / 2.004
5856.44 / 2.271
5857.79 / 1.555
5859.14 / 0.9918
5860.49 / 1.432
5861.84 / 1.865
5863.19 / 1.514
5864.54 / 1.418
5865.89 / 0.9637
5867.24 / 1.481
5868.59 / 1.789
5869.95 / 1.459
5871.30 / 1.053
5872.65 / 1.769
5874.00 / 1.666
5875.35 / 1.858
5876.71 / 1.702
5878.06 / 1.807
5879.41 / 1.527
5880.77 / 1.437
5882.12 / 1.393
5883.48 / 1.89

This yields 2.90 angstrom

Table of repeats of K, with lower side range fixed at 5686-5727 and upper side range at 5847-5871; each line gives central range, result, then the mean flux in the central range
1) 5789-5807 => 1.4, 1.55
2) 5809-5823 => -2.3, 1.91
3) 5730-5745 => 1.3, 1.65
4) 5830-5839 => 0.6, 1.51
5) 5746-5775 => 3.3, 1.55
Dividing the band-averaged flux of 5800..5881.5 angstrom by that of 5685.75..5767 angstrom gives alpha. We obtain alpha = 0.93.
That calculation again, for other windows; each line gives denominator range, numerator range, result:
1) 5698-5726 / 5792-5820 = 0.92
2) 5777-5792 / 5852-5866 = 1.13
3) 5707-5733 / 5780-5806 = 0.82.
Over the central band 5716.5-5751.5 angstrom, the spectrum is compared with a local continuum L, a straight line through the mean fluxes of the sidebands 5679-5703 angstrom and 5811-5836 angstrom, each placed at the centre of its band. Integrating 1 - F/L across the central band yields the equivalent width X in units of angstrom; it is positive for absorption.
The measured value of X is 5.0 angstrom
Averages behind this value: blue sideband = 2.01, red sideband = 1.85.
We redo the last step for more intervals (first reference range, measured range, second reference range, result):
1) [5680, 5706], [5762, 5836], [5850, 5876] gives 3.83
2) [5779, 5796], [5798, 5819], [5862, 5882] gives -3.56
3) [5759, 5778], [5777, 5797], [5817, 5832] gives 3.10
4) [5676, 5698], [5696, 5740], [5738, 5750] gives 0.62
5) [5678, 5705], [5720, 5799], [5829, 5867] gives 9.31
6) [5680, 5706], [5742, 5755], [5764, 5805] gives 0.41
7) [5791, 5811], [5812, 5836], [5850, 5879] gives -4.13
